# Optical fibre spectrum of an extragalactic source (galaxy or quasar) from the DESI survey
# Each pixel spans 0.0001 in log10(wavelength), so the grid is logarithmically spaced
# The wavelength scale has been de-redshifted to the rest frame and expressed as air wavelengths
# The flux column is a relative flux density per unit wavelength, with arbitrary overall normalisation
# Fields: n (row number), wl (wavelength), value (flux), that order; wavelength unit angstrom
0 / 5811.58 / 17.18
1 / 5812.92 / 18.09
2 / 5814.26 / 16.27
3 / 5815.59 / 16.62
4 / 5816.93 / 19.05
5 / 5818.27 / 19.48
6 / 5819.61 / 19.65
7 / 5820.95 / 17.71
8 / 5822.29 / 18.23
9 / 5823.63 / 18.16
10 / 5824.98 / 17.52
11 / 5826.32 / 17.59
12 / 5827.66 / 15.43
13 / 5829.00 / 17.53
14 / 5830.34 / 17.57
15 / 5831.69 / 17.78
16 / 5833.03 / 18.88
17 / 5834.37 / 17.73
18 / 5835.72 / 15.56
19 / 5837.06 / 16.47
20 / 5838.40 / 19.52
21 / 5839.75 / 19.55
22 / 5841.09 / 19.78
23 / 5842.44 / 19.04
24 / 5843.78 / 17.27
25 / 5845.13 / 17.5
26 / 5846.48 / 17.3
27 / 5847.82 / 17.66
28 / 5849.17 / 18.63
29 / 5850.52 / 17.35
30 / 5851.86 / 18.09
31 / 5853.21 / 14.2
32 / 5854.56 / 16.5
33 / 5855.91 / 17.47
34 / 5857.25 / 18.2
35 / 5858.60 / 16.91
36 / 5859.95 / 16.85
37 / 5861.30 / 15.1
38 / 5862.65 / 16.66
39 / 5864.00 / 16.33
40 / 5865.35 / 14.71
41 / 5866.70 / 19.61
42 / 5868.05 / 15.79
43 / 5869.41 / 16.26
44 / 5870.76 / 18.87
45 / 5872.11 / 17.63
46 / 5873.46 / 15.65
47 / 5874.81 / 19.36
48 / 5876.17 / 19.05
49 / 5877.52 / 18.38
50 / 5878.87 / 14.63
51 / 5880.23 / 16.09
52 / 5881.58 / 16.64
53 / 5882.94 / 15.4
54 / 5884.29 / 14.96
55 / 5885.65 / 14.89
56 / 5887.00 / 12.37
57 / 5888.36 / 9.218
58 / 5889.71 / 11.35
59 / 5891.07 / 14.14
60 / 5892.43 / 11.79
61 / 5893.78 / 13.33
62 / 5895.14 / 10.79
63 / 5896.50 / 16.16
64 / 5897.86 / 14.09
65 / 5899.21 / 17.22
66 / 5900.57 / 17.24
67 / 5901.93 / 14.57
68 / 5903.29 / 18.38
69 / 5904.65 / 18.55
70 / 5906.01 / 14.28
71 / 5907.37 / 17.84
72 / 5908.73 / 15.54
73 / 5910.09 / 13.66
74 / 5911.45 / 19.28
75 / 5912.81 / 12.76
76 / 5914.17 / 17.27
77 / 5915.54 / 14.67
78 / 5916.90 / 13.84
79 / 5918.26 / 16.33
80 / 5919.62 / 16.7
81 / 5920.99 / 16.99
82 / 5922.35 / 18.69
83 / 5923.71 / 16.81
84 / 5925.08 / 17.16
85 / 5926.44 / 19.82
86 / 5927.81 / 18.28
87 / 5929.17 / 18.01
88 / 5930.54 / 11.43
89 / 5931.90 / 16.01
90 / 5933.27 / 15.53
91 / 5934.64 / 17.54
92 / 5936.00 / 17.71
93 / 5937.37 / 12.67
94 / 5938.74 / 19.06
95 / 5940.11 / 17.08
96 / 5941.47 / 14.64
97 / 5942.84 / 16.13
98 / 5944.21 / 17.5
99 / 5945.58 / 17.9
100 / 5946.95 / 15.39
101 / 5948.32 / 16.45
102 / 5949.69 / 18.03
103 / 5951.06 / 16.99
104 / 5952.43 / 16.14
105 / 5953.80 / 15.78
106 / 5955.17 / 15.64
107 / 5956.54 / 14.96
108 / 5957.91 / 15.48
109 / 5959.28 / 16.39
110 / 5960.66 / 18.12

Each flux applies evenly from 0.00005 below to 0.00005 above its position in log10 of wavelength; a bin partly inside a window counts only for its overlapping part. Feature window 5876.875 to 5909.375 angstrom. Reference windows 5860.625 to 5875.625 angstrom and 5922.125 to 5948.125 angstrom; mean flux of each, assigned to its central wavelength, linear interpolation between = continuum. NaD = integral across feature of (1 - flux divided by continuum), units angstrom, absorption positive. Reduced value 3.70 angstrom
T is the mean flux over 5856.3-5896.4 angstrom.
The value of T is 15.6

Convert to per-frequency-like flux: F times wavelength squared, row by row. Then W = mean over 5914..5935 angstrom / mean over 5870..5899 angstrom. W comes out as 1.12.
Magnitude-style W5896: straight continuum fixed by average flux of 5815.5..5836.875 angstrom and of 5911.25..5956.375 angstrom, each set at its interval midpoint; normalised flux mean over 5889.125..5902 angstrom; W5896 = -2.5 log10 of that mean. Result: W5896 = 0.20 mag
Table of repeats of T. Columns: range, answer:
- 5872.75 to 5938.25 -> 15.7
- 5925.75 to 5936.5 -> 16.8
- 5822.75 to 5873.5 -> 17.4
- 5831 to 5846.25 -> 18.1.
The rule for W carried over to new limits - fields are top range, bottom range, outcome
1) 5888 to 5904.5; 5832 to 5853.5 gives 0.81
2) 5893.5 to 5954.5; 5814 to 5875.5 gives 0.95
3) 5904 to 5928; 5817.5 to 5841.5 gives 0.95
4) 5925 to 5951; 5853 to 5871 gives 1.02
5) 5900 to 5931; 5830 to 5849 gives 0.94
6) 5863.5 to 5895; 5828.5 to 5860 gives 0.88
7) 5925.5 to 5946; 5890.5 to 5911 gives 1.10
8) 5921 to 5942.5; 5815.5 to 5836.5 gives 0.97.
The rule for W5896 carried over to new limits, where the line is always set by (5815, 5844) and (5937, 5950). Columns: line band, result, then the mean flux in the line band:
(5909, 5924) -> 0.05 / 16.1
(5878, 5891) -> 0.23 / 14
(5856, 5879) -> 0.02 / 17.1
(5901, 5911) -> 0.05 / 16.2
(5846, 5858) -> 0.03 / 17.3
